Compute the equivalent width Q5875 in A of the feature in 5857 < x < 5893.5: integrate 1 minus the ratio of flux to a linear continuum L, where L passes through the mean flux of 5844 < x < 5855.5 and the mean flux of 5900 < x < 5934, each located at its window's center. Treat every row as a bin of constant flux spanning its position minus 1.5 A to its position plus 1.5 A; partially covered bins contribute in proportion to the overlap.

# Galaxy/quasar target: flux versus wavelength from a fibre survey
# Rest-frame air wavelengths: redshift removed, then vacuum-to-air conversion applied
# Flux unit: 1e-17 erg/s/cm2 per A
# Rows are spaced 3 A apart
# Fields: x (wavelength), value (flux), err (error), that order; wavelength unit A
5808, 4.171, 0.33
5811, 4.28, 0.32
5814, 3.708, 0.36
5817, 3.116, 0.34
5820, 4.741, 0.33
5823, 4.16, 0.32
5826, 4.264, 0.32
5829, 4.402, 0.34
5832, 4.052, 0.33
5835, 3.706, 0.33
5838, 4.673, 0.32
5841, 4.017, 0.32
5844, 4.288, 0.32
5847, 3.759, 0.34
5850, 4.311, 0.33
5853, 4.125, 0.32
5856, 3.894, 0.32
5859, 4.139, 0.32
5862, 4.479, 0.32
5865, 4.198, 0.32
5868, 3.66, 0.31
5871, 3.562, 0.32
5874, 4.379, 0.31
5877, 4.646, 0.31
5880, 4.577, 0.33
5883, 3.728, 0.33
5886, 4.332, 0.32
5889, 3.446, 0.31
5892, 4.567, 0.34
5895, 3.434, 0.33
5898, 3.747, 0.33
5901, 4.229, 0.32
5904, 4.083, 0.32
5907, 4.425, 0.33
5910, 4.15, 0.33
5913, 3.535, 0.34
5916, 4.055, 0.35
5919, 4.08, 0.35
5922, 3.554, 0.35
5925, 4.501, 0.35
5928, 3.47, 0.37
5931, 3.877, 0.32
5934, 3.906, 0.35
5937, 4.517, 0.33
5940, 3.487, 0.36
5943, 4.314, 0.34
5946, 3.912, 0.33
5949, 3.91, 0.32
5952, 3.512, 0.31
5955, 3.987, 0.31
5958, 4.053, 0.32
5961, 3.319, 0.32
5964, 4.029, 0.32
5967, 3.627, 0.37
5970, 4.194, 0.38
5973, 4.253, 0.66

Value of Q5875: -0.9 A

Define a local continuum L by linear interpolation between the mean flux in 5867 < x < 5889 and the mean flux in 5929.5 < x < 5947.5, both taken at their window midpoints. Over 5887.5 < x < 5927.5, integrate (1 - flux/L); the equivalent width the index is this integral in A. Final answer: 0.74 A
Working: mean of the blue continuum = 4.09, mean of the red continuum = 4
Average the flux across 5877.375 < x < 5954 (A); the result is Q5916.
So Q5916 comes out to 3.98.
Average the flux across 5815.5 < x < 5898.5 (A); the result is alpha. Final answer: 4.09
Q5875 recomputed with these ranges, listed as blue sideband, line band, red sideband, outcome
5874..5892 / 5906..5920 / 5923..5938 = 0.2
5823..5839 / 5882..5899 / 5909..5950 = 0.7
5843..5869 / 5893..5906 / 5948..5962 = 0.1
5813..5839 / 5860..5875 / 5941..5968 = -0.1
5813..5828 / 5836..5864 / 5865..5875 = -1.7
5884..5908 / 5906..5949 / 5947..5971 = -0.6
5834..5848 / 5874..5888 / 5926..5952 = -0.9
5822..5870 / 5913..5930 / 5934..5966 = 0.3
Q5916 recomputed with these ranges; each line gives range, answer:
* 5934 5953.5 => 3.94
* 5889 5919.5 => 4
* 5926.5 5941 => 3.86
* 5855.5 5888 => 4.14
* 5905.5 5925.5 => 4.02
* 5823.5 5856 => 4.15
